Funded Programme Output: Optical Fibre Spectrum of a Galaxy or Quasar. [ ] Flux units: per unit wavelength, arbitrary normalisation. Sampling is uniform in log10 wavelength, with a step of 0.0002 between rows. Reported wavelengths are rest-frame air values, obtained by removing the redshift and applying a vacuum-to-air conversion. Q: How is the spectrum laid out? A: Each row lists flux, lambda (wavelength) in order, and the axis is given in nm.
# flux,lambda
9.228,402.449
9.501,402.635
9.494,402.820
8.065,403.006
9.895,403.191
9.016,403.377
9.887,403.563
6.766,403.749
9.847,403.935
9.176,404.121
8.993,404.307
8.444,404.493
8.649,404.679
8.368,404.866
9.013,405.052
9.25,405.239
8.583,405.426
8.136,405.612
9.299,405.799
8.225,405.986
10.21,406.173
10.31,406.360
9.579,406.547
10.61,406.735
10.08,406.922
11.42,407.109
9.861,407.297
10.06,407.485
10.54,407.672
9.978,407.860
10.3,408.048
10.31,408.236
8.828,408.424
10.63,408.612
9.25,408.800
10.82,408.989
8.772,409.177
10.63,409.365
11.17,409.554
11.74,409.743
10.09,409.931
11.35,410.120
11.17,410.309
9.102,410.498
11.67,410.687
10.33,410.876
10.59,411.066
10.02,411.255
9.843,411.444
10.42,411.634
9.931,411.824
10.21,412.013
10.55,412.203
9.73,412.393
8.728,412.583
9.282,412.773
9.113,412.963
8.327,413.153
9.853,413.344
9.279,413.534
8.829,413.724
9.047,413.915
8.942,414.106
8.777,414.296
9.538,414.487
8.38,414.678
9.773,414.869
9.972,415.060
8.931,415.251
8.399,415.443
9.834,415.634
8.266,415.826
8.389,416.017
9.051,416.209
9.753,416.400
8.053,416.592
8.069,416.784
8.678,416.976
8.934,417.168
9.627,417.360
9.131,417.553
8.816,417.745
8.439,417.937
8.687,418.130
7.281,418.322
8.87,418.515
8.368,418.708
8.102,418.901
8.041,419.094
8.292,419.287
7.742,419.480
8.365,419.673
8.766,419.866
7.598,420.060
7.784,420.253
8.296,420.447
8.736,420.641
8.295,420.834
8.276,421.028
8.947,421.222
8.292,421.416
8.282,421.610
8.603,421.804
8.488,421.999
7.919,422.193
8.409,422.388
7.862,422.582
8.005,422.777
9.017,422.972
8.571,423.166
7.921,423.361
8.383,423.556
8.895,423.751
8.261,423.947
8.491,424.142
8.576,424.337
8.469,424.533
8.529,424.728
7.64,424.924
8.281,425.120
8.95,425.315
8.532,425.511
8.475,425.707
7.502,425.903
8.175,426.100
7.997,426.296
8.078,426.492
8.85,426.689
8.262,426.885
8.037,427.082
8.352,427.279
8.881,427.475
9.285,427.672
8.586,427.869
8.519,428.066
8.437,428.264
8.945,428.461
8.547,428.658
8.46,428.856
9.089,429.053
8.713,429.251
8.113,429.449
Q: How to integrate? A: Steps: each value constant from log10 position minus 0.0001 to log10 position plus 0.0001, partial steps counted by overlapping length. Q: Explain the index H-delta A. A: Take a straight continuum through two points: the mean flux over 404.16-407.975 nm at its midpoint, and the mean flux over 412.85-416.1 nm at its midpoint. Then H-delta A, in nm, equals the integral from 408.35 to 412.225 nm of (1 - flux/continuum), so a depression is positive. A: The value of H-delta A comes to -0.45 nm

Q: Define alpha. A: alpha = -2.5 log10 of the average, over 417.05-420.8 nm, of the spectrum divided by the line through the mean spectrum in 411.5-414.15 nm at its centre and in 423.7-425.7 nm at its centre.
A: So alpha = 0.07 mag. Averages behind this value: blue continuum 9.46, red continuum 8.45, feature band 8.41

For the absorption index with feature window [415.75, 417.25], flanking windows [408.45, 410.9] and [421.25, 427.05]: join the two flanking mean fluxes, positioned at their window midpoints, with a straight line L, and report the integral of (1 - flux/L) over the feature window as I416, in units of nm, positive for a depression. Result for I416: 0.130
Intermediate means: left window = 10.5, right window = 8.34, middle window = 8.66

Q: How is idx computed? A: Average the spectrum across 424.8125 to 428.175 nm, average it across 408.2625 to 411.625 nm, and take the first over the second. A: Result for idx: 0.81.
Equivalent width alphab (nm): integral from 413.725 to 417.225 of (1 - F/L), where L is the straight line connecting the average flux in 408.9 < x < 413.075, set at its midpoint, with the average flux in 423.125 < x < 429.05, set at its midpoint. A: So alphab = 0.28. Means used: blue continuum 10.2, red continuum 8.44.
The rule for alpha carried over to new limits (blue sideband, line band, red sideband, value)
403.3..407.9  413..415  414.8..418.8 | -0.017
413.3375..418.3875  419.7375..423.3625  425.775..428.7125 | 0.043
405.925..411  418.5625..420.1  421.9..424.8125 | 0.088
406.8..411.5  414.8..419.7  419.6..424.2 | 0.049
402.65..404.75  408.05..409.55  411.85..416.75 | -0.107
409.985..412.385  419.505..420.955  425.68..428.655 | 0.130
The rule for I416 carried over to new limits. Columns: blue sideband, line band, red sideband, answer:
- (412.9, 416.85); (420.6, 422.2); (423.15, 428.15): 0.035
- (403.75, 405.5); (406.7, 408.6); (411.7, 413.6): -0.236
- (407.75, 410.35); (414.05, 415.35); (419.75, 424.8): 0.042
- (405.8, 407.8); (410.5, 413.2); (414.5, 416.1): -0.133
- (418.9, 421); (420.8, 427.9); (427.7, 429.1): 0.044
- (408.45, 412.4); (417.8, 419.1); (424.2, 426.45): 0.135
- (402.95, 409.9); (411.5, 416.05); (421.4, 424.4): -0.115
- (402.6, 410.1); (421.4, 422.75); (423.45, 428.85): 0.067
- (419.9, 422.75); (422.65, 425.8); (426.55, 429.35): -0.001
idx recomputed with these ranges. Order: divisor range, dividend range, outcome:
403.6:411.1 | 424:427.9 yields 0.86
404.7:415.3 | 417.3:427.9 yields 0.86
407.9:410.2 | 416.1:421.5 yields 0.82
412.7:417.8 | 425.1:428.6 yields 0.94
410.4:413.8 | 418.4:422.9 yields 0.85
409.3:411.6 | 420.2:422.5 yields 0.79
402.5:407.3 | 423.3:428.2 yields 0.91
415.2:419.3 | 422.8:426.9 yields 0.97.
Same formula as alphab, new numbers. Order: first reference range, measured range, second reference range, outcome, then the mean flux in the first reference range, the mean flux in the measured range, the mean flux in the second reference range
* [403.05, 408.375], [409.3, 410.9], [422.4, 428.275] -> -0.28 nm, 9.44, 10.8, 8.39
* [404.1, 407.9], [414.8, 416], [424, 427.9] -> -0.02 nm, 9.47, 9.13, 8.39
